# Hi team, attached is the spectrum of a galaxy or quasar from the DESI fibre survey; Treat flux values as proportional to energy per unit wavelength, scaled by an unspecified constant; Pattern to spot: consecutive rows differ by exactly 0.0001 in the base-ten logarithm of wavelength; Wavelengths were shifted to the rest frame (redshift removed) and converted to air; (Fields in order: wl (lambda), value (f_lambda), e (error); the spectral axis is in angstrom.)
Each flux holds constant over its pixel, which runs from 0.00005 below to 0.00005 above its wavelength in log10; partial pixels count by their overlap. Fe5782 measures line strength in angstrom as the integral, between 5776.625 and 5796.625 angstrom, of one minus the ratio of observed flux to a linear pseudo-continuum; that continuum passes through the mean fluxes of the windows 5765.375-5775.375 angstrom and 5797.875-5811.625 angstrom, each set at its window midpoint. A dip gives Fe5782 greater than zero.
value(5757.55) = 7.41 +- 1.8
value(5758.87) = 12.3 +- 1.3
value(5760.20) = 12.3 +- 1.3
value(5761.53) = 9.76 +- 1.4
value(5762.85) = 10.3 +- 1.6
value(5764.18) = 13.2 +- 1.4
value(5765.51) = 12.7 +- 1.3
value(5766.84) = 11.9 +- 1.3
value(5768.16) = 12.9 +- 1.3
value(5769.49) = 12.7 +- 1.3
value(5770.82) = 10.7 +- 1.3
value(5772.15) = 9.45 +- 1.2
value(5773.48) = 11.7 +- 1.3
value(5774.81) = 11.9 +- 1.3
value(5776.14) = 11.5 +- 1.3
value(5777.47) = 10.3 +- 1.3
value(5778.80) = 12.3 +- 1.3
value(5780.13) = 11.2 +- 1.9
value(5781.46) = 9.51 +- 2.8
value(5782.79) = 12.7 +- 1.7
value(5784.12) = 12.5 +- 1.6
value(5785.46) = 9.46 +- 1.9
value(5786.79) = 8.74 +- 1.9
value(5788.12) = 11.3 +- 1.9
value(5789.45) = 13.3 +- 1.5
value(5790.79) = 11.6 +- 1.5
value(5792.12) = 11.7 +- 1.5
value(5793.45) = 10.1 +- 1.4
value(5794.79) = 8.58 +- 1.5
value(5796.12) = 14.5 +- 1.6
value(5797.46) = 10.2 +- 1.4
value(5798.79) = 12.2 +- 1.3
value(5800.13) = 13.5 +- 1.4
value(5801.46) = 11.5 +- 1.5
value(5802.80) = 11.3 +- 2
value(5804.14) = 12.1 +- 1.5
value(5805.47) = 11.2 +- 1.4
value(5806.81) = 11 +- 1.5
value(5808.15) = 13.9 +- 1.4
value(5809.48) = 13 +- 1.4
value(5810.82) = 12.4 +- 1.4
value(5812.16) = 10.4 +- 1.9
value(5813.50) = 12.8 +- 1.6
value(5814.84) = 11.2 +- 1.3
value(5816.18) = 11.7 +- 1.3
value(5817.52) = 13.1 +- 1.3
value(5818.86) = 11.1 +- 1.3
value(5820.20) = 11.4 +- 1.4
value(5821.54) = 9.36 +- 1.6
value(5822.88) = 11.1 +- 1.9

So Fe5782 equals 1.26 angstrom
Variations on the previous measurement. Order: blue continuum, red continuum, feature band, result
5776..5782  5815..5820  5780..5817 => -0.6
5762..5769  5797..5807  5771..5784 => 0.9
